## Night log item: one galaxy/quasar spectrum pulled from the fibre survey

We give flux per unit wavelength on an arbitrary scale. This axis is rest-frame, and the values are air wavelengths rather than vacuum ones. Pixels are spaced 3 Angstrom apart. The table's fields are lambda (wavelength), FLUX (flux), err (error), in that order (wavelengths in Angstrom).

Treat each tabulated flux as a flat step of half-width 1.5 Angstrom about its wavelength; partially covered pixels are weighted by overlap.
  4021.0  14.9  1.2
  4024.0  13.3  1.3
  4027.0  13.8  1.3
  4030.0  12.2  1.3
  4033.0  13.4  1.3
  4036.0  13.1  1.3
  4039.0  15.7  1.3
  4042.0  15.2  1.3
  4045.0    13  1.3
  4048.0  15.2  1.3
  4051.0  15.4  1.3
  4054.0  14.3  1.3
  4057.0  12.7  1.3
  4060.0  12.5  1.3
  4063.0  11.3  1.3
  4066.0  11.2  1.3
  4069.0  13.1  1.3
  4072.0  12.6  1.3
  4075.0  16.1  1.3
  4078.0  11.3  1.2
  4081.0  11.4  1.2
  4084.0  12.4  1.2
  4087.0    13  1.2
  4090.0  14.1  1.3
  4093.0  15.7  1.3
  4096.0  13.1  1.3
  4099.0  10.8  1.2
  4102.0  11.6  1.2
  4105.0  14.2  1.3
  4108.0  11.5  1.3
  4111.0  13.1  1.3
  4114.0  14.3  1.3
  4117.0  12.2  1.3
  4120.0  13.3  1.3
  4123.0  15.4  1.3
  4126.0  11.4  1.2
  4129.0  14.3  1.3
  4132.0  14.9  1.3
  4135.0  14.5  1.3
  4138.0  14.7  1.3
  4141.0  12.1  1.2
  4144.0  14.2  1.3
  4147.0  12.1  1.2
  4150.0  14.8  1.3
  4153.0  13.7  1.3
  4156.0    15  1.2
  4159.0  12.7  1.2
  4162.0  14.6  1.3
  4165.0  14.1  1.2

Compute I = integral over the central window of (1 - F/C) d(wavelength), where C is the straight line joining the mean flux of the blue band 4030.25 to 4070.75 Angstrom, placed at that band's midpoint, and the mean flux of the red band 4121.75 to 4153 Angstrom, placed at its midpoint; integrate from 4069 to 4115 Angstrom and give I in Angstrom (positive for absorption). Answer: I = 2.2 Angstrom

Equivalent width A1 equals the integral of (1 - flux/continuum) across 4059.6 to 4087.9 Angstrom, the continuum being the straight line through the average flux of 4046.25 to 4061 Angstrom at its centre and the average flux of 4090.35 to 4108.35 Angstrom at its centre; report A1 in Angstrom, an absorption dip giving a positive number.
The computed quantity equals 2.3 Angstrom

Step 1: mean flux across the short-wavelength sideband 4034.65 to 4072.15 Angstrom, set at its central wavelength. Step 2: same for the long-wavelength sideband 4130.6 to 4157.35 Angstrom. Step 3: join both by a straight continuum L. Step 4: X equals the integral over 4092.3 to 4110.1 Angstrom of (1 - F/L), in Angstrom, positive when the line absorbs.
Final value 1.4 Angstrom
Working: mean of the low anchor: 13.5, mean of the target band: 12.7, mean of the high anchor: 14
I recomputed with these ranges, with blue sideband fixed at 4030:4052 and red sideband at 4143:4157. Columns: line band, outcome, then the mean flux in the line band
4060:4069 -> 1.5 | 11.8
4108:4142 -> 1.0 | 13.6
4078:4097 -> 1.3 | 13.1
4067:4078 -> 0.5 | 13.4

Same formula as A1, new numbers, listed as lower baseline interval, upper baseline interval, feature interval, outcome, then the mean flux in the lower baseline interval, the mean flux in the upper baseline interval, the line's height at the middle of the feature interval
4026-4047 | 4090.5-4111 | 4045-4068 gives 0.5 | 13.8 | 12.9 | 13.5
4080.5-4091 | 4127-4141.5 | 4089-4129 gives 0.8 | 12.8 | 14.1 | 13.4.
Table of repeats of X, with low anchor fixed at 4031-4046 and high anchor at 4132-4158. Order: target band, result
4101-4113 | 1.08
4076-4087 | 1.51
